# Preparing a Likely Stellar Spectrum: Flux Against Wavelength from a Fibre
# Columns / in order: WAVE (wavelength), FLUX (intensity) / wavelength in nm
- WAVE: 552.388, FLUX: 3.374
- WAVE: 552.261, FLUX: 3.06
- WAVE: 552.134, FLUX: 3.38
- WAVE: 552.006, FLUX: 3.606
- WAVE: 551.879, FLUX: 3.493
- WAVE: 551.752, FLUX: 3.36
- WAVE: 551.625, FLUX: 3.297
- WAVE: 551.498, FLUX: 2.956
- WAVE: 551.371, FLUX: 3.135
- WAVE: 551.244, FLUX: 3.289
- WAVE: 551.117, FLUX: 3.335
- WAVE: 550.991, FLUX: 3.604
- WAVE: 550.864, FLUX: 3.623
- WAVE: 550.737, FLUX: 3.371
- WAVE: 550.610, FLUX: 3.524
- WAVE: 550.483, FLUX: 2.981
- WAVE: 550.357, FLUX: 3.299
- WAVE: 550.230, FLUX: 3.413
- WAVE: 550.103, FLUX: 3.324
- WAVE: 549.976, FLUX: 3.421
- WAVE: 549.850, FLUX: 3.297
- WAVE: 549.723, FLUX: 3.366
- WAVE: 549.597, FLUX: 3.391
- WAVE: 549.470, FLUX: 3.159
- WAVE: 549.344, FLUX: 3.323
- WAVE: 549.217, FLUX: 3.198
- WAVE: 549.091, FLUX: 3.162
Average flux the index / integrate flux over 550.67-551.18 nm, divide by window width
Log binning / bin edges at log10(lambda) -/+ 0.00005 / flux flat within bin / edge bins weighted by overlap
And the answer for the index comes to 3.49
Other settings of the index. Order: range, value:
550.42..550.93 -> 3.37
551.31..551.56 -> 3.04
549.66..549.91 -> 3.33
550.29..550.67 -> 3.27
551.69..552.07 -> 3.48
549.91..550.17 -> 3.37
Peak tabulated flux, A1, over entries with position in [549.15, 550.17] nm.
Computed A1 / 3.421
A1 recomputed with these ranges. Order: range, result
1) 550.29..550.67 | 3.524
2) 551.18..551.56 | 3.289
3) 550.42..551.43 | 3.623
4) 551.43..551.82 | 3.36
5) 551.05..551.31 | 3.335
